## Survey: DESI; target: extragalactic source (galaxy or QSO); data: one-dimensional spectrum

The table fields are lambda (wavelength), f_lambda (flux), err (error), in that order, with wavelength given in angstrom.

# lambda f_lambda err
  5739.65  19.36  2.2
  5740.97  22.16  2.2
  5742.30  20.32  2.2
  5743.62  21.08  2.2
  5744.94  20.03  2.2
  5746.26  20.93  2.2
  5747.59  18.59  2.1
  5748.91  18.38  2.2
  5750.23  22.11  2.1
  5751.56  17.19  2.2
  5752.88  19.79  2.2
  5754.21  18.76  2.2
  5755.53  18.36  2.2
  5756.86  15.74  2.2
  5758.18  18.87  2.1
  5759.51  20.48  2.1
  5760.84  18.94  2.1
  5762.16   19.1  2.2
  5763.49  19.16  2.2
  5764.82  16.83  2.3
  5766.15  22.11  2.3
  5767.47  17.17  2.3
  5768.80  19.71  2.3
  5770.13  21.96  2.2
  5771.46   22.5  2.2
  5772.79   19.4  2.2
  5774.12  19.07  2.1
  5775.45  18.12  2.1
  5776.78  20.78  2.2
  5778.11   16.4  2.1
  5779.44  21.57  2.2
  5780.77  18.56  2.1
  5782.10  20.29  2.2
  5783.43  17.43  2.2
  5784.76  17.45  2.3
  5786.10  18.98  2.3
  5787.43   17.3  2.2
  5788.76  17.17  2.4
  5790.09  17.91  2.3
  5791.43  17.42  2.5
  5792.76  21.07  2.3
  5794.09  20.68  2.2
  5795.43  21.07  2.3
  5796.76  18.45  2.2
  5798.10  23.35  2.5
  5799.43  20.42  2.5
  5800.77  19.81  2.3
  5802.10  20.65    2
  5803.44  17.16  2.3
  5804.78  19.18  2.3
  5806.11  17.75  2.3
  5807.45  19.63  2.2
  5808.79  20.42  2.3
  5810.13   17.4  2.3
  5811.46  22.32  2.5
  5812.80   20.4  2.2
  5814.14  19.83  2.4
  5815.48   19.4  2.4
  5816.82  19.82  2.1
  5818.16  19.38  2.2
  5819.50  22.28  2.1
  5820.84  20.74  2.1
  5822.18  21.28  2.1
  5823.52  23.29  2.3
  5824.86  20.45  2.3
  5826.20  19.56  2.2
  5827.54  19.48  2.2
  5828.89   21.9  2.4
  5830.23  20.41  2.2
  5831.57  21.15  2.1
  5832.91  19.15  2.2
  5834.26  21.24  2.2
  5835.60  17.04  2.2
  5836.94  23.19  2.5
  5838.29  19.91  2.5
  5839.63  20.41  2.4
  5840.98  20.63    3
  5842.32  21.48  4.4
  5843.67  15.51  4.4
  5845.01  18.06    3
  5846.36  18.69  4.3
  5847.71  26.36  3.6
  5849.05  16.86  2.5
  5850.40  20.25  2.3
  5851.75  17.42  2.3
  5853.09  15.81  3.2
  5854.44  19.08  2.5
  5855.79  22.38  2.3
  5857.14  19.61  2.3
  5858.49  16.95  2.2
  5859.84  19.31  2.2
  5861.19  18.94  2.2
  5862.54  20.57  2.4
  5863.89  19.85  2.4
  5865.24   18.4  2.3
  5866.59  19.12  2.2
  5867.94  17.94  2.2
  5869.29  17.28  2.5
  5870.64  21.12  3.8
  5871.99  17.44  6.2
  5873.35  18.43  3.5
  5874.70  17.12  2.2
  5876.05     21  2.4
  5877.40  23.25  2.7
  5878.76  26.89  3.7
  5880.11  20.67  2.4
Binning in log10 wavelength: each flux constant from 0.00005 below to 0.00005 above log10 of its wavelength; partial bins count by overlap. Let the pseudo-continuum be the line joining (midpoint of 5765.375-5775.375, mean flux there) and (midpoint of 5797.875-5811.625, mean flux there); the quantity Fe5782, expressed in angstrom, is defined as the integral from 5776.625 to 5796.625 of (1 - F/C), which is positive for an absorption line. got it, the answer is 1.0 angstrom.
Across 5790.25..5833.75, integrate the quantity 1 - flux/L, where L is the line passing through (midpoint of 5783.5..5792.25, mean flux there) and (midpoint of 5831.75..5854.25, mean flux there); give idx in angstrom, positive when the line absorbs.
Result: -3.8 angstrom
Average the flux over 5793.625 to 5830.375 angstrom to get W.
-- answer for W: 20.2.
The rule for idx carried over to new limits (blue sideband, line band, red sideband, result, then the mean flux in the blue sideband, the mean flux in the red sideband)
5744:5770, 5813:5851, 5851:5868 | -2.60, 19.1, 18.9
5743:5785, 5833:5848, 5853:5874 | -0.78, 19.3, 19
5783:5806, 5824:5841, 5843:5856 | -1.23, 19.1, 18.9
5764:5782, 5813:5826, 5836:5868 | -0.78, 19.6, 19.5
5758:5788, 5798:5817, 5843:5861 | -0.62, 19.2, 18.9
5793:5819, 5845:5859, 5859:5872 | -0.04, 19.9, 19.1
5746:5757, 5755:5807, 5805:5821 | 0.55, 18.9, 19.9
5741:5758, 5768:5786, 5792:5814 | 0.21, 19.4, 20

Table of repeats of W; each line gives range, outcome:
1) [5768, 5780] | 19.9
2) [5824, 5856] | 19.8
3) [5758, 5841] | 19.8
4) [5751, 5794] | 19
